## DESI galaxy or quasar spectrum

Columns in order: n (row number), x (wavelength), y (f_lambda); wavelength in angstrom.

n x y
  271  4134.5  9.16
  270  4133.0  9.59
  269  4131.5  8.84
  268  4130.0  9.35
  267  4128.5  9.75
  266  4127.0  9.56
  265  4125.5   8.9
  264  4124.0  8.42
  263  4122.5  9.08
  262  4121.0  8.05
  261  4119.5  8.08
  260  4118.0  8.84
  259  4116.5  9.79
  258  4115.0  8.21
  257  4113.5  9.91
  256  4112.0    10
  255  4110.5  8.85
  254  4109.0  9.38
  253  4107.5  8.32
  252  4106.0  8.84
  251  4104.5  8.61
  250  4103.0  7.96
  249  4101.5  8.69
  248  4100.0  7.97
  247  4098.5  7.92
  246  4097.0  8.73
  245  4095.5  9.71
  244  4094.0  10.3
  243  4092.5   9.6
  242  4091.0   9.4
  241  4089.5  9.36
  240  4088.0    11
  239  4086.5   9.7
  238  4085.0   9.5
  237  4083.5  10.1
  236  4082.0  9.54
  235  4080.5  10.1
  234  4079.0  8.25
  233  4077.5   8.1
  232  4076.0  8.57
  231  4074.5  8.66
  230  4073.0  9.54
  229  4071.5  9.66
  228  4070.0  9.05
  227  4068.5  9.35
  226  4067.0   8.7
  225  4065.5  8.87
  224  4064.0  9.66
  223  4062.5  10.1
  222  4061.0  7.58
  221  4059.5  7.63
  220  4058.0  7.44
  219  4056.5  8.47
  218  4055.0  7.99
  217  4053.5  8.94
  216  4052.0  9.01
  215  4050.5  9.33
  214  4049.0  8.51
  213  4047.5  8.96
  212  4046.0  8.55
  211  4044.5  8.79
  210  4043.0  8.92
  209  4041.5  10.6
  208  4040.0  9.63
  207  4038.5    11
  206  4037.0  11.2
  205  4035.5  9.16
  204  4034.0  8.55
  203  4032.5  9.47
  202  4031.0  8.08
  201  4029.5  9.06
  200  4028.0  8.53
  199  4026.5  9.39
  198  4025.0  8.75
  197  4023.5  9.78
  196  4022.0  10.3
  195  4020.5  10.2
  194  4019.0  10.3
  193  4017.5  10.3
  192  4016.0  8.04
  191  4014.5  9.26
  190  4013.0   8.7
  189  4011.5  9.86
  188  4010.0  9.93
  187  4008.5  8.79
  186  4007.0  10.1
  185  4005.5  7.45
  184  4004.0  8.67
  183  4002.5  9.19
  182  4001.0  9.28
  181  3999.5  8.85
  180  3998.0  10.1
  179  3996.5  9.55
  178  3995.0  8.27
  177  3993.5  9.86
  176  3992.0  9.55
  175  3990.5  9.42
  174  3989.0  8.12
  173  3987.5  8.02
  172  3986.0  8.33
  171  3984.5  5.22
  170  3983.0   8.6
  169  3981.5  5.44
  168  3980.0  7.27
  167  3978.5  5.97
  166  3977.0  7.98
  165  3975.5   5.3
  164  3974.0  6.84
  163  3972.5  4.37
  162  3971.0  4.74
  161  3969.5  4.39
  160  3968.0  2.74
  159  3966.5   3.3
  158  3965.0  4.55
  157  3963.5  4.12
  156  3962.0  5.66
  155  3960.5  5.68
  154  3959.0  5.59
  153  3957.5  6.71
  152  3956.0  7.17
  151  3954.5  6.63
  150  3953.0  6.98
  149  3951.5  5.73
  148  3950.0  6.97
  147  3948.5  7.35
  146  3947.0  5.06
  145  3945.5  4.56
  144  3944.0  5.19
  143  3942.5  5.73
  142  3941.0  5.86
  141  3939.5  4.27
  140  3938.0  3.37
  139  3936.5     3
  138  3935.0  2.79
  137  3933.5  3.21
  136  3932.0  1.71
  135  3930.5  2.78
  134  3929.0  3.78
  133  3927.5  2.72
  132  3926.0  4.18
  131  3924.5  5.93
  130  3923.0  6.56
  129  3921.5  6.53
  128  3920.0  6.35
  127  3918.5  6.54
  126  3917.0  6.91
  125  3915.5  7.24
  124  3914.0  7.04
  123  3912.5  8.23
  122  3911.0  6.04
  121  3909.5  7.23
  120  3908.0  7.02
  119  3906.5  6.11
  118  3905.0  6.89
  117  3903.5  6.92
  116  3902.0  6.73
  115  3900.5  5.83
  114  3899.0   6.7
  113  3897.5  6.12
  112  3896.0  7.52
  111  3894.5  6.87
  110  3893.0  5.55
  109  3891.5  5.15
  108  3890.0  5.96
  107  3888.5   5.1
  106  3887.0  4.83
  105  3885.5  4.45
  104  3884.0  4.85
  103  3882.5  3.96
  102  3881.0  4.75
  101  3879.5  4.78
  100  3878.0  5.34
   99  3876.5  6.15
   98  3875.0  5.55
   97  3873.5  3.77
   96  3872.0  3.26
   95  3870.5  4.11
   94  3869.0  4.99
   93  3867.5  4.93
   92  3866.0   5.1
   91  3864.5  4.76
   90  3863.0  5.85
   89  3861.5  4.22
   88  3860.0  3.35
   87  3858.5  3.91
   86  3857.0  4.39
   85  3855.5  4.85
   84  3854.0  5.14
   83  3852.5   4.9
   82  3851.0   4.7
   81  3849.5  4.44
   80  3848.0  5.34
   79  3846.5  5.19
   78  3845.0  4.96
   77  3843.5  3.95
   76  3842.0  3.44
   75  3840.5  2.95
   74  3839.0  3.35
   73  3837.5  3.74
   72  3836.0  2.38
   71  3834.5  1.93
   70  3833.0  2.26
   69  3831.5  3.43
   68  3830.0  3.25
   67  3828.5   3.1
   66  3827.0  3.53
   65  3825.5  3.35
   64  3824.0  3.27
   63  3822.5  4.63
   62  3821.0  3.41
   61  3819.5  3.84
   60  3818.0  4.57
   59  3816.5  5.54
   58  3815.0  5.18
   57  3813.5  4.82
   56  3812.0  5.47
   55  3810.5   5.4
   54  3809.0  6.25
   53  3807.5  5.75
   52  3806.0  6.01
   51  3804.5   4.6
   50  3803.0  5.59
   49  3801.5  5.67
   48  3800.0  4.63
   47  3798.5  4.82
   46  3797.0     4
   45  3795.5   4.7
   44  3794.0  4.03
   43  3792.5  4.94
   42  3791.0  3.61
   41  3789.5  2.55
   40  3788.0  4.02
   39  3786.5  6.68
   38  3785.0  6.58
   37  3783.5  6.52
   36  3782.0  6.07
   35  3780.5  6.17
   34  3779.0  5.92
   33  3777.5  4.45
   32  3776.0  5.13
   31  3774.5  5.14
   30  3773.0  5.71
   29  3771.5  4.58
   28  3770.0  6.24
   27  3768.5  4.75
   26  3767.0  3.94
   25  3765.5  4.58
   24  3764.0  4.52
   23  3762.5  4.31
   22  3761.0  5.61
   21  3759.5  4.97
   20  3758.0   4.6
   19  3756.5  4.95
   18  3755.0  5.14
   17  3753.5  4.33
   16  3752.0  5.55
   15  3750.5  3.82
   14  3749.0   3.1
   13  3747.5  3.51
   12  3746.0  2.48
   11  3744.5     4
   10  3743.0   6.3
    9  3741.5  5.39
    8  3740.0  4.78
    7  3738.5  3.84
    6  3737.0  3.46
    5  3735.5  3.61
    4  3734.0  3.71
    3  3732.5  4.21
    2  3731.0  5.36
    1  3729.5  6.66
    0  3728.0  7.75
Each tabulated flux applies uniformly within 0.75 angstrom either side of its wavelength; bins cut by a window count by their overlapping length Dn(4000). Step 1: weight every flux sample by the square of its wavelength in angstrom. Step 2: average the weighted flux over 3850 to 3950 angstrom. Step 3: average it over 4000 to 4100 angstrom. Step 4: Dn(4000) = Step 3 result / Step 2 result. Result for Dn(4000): 1.89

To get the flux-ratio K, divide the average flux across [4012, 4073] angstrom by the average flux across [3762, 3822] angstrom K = 1.82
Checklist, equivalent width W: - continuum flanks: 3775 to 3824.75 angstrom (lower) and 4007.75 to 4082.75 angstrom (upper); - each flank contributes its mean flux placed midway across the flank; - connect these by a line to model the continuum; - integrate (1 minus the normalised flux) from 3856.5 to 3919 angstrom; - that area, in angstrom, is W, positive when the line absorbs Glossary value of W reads 8.9 angstrom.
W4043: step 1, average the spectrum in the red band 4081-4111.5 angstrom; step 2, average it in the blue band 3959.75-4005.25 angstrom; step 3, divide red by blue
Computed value 1.32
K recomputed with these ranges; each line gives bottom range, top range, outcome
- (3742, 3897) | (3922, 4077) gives 1.60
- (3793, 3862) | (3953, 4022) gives 1.75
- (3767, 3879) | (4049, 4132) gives 1.95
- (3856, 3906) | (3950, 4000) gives 1.28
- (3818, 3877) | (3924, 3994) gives 1.36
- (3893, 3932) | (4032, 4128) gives 1.49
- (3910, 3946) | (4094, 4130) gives 1.76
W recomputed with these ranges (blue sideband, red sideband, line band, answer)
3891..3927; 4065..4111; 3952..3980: 6.83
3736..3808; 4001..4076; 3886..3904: 1.98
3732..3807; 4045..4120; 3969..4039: -4.82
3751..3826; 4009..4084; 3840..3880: 9.83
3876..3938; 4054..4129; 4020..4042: -4.81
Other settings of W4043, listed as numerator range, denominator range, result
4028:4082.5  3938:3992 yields 1.50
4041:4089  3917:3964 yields 1.75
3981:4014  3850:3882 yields 1.86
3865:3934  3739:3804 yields 1.13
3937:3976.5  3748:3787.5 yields 1.05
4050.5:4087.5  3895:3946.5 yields 1.62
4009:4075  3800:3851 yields 2.15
